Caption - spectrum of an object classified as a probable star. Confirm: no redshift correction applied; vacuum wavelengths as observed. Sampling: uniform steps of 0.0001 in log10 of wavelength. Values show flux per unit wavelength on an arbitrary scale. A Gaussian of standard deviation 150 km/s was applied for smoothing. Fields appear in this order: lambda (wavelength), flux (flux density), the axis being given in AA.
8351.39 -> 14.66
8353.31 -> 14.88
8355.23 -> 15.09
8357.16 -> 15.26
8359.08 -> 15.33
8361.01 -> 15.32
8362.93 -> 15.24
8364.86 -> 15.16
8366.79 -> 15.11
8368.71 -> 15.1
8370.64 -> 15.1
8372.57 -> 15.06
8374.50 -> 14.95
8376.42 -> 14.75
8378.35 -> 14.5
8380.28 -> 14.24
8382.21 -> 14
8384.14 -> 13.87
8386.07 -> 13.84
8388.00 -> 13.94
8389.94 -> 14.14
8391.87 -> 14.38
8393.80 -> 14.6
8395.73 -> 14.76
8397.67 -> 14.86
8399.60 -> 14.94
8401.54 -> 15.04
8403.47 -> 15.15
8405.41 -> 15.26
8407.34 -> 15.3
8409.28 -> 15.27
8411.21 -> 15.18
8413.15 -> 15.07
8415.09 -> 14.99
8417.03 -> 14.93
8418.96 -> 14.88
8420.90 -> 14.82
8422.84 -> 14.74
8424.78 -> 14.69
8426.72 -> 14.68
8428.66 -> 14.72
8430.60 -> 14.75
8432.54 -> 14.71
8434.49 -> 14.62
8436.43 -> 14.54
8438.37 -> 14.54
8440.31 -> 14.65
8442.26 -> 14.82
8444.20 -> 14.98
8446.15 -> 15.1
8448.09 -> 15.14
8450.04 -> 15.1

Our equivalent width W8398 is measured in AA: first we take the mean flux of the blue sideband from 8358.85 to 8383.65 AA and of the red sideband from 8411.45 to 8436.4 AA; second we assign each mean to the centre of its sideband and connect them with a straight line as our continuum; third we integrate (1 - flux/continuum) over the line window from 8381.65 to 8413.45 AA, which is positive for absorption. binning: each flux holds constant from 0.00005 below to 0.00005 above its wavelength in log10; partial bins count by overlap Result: 0.33 AA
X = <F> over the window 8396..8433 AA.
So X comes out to 14.9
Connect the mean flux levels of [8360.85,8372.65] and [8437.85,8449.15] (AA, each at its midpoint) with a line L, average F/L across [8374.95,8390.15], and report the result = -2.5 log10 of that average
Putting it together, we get 0.07 mag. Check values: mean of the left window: 15.2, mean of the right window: 14.9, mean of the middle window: 14.2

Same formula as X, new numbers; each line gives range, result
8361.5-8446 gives 14.8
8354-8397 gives 14.7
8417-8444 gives 14.7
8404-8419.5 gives 15.1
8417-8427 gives 14.8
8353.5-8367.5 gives 15.2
